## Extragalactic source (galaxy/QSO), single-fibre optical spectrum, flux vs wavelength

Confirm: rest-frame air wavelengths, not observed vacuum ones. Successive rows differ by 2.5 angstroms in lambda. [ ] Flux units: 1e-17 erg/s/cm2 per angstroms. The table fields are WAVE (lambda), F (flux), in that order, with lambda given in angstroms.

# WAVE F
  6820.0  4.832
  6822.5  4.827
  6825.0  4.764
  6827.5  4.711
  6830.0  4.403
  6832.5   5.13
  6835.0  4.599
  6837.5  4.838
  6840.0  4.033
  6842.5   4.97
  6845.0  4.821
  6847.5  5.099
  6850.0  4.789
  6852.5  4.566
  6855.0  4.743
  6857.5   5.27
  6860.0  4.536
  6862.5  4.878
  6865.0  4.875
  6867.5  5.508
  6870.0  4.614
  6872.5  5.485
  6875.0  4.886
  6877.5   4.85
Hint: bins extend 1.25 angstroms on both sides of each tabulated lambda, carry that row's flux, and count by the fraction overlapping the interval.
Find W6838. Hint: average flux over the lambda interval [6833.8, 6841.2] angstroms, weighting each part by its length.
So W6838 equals 4.49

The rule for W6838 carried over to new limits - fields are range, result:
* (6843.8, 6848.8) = 4.96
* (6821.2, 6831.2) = 4.68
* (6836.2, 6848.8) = 4.75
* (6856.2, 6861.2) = 4.91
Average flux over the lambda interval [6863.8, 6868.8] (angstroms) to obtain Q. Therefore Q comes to 5.19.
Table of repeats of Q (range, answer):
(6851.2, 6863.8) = 4.8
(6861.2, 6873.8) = 5.07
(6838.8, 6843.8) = 4.51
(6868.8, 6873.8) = 5.05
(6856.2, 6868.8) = 5.01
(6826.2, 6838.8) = 4.73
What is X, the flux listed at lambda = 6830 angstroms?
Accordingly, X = 4.403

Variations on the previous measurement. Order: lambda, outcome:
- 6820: 4.832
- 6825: 4.764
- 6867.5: 5.508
